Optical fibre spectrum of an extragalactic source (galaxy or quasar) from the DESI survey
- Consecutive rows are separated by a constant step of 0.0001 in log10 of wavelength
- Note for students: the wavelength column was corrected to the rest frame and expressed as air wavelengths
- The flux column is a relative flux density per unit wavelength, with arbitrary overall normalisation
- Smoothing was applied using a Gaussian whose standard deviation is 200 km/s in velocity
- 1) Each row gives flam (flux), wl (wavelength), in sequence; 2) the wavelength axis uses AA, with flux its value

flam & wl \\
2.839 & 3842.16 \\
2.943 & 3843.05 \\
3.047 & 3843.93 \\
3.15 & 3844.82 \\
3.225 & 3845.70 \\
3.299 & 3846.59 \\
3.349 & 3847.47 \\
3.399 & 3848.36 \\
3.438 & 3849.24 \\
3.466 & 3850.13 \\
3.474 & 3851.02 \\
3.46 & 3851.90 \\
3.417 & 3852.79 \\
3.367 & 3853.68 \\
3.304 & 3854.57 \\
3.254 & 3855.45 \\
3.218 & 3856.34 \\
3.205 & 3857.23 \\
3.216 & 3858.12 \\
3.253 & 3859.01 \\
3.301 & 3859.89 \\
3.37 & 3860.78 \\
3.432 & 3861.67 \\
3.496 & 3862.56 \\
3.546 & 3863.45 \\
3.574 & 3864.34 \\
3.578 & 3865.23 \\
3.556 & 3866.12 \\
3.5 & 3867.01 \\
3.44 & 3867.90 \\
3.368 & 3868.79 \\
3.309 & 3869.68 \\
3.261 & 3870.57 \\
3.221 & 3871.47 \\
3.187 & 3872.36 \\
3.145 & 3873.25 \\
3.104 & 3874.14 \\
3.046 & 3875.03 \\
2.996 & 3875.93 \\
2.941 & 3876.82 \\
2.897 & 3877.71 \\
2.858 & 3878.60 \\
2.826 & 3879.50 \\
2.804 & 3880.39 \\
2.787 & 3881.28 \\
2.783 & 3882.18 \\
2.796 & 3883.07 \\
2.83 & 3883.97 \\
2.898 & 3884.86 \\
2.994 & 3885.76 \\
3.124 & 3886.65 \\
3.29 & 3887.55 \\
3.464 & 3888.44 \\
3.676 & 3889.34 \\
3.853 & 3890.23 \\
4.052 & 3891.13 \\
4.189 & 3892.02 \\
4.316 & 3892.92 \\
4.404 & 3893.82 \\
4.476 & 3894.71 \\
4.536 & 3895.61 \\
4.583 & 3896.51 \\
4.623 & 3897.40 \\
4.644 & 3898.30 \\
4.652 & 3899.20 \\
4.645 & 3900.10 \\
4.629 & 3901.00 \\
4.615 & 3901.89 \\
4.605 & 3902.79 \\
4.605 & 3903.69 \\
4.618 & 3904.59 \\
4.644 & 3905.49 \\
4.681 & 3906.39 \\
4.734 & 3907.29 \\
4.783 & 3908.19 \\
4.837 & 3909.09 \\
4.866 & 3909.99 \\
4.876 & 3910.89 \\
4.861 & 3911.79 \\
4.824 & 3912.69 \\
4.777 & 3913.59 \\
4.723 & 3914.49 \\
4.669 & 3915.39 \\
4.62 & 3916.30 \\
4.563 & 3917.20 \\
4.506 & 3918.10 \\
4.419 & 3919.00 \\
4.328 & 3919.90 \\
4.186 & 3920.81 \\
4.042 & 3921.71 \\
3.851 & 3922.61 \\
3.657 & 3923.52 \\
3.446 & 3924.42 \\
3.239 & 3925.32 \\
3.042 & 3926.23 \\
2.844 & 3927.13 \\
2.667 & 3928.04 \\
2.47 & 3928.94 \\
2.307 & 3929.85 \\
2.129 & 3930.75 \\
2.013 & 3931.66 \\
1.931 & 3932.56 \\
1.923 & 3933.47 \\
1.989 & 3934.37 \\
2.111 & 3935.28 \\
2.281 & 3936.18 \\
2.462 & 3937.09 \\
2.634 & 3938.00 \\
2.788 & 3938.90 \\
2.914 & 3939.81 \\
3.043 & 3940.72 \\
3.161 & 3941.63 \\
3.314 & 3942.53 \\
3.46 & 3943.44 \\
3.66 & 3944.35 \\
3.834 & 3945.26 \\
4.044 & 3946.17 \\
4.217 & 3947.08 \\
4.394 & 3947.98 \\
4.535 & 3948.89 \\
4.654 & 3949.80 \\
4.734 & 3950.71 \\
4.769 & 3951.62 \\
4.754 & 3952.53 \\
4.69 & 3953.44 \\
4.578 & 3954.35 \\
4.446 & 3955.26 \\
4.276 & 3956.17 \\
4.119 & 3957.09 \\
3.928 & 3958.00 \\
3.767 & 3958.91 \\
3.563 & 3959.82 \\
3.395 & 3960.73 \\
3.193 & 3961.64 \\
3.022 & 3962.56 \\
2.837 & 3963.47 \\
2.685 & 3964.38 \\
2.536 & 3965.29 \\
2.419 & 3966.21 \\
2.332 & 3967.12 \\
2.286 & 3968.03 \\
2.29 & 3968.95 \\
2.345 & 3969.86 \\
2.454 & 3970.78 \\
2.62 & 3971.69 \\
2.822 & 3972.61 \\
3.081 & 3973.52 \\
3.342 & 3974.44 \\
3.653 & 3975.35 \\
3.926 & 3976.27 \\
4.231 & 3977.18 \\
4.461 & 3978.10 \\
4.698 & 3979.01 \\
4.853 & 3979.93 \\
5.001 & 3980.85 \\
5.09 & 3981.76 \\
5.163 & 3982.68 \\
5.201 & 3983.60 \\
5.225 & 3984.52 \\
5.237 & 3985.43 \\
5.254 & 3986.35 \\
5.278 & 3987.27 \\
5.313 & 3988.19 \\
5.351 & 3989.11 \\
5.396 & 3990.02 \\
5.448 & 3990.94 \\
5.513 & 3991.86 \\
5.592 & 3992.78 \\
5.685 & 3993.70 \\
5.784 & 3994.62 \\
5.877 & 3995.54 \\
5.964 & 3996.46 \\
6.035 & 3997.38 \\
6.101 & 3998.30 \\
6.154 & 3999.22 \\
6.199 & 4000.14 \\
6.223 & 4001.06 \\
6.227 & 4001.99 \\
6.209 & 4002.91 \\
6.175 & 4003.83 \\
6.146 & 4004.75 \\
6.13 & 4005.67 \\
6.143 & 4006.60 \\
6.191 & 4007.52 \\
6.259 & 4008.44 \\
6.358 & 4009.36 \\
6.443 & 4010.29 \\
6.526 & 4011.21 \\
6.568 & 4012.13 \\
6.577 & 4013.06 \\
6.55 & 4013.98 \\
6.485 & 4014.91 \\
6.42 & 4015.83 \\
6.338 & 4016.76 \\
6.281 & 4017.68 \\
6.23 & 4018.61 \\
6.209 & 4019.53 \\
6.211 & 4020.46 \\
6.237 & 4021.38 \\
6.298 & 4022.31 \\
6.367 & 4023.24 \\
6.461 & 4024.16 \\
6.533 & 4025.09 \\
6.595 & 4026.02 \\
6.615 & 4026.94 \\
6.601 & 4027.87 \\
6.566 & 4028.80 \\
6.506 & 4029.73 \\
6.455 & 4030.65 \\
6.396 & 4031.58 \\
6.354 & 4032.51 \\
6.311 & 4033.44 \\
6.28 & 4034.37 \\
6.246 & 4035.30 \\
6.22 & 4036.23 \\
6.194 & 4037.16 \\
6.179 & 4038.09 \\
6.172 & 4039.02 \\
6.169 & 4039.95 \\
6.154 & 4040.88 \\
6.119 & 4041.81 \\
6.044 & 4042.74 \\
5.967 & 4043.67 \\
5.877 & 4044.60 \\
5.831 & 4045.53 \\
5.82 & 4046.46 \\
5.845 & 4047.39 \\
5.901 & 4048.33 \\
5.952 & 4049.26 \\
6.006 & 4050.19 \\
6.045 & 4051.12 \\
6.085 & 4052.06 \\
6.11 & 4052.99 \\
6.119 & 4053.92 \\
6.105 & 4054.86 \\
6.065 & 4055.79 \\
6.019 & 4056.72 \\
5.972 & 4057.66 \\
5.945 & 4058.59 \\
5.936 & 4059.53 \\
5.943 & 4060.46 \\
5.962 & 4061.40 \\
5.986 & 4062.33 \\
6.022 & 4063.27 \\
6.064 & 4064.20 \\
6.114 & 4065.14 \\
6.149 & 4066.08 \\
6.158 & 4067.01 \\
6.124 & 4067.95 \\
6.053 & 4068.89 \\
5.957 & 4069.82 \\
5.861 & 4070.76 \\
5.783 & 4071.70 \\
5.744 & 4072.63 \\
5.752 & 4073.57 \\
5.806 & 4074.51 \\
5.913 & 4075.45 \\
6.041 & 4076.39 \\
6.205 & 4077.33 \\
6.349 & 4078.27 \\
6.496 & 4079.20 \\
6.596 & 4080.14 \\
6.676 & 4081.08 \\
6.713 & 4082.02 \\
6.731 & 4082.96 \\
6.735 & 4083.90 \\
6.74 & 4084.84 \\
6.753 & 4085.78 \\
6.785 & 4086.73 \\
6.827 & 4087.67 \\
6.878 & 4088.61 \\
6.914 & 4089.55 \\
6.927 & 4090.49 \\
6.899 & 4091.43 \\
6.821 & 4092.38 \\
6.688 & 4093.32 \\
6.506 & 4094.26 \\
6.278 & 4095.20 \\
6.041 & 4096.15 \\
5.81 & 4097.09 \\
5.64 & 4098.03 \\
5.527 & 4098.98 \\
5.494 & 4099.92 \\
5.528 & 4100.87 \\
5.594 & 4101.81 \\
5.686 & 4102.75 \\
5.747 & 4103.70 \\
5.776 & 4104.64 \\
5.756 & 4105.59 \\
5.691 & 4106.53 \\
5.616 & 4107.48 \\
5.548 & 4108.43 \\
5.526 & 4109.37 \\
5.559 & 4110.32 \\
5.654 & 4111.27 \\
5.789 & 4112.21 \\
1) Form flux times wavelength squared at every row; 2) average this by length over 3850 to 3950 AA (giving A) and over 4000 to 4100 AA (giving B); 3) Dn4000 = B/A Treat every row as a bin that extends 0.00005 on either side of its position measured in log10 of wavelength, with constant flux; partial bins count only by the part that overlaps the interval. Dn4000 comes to 1.87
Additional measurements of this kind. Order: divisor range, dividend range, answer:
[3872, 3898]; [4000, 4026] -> 1.96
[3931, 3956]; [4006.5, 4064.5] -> 1.88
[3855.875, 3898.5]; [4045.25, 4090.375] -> 1.98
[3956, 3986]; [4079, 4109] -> 1.83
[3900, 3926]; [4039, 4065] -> 1.44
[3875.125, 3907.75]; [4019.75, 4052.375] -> 1.75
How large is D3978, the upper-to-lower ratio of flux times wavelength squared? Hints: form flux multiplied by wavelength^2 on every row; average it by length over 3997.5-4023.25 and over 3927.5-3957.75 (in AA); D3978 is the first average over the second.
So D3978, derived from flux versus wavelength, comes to 1.92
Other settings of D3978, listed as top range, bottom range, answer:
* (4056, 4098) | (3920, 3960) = 1.96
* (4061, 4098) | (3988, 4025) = 1.07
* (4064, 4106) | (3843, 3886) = 2.16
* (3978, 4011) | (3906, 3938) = 1.63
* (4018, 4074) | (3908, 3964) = 1.76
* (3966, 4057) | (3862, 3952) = 1.62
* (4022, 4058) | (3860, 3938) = 1.83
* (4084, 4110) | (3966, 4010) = 1.31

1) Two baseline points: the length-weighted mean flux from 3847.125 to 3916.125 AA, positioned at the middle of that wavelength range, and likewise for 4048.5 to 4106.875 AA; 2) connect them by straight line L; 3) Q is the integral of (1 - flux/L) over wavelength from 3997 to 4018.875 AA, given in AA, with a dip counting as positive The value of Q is -4.1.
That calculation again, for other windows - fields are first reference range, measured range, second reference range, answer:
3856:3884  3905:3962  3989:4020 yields 9.5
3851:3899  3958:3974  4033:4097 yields 6.5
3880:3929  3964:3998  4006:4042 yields 7.5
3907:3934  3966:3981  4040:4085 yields 4.3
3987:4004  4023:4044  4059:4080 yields -1.4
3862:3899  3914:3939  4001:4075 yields 6.0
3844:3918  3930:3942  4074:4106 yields 5.5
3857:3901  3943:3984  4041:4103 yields 7.7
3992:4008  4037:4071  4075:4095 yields 2.0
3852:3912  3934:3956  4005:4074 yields 4.9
